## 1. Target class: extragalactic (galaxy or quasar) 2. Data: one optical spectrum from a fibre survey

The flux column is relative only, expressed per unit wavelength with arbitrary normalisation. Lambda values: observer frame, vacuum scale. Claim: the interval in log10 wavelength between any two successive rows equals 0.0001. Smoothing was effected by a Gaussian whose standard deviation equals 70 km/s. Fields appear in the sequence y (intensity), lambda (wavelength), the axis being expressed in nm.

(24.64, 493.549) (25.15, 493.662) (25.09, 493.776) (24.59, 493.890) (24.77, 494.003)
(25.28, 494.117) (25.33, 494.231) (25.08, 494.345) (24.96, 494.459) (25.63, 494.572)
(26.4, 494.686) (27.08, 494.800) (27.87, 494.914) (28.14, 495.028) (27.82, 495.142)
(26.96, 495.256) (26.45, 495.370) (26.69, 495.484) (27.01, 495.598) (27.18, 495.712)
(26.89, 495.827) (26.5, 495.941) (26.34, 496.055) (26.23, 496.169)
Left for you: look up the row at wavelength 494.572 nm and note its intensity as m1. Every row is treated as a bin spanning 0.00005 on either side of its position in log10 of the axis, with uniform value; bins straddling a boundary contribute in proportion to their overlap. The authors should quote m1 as 25.63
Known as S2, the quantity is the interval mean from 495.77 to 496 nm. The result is 26.7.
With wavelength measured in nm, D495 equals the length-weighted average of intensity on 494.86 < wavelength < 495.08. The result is 28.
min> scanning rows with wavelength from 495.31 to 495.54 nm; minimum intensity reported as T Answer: 26.45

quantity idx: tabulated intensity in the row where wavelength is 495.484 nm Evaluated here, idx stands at 26.69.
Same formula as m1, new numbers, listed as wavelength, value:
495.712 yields 27.18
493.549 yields 24.64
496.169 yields 26.23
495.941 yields 26.5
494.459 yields 24.96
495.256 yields 26.96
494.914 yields 27.87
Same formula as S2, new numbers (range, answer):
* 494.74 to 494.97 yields 27.4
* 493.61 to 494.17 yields 25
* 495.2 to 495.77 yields 26.8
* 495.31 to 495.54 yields 26.6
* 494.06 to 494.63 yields 25.3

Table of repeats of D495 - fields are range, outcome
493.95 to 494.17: 25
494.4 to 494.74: 25.7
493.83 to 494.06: 24.7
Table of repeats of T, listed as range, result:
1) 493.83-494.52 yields 24.59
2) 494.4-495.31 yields 24.96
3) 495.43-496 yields 26.5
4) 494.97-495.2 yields 27.82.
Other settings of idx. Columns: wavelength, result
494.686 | 26.4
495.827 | 26.89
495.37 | 26.45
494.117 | 25.28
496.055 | 26.34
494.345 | 25.08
